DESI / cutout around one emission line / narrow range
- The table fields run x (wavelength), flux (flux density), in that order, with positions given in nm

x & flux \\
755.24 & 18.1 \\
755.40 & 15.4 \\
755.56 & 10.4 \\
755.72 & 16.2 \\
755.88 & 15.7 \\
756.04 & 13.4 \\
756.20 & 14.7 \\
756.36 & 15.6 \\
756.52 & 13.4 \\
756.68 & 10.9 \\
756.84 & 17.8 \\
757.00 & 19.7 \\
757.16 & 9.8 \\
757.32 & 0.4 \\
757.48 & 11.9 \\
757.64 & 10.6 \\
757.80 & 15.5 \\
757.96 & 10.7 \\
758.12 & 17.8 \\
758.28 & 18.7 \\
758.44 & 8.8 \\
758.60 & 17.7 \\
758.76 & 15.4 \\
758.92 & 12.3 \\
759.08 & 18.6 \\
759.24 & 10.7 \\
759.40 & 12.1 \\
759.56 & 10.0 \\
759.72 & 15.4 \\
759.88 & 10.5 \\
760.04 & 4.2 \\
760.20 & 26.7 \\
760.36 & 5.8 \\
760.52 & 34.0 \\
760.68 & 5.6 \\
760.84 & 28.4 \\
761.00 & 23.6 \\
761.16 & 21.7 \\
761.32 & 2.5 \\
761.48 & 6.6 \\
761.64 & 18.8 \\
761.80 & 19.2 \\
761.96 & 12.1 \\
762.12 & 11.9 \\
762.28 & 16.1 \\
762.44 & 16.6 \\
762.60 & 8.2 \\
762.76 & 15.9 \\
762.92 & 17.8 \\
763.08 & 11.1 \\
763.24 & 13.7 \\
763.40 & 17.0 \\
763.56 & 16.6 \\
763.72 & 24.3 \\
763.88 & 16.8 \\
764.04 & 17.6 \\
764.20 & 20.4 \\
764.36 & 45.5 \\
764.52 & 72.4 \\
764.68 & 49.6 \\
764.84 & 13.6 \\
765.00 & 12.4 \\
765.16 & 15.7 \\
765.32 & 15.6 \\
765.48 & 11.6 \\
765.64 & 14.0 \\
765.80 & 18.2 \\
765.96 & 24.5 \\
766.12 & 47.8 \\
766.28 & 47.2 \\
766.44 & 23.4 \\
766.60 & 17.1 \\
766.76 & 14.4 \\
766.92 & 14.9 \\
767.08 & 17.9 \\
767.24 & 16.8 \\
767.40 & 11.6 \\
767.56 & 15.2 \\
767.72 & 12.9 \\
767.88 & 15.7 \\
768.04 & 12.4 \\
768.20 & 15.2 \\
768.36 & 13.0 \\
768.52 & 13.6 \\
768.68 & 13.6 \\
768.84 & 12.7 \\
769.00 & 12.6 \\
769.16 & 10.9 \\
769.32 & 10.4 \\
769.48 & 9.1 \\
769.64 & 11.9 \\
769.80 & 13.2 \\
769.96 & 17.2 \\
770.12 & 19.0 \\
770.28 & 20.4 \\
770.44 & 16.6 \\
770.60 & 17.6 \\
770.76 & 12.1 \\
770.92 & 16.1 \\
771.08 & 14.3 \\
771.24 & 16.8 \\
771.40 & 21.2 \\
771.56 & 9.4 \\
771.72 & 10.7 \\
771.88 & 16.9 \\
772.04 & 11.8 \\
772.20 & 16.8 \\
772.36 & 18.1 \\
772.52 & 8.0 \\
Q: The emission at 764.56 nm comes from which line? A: [S II]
